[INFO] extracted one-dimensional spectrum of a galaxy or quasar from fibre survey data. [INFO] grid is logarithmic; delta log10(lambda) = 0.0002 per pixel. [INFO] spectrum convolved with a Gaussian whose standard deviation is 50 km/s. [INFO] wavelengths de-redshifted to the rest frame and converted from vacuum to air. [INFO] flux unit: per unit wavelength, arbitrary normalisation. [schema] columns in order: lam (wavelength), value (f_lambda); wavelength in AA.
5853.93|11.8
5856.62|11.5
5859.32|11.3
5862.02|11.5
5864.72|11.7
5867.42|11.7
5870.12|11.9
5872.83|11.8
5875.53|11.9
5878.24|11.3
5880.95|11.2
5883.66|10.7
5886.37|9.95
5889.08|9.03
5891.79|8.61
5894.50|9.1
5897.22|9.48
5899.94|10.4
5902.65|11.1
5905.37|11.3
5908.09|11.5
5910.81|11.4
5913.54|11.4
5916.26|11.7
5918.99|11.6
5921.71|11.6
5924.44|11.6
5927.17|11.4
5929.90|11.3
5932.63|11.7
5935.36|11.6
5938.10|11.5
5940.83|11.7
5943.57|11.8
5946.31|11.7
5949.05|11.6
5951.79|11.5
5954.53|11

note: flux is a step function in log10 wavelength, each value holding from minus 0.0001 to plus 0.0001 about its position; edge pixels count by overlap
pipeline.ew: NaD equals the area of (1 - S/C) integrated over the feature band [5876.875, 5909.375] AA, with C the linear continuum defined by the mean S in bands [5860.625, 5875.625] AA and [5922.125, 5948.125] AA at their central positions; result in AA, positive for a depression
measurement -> 3.8 AA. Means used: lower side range 11.7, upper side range 11.6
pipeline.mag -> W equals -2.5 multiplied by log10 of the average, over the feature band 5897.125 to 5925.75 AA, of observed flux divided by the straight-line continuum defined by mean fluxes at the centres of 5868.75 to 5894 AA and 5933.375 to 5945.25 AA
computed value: -0.01 mag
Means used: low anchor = 10.7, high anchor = 11.7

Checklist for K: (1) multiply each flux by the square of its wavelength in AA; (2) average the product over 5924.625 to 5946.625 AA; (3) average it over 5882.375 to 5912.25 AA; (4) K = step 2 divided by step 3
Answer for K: 1.15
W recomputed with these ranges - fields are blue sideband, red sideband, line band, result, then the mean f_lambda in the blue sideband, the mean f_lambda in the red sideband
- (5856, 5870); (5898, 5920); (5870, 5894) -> 0.084 mag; 11.6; 11.2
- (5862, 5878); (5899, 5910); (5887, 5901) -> 0.208 mag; 11.7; 11.1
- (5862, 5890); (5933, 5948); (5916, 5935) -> -0.001 mag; 11.2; 11.7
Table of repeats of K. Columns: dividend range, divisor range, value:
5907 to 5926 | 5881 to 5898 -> 1.21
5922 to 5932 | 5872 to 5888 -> 1.05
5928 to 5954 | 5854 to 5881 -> 1.02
